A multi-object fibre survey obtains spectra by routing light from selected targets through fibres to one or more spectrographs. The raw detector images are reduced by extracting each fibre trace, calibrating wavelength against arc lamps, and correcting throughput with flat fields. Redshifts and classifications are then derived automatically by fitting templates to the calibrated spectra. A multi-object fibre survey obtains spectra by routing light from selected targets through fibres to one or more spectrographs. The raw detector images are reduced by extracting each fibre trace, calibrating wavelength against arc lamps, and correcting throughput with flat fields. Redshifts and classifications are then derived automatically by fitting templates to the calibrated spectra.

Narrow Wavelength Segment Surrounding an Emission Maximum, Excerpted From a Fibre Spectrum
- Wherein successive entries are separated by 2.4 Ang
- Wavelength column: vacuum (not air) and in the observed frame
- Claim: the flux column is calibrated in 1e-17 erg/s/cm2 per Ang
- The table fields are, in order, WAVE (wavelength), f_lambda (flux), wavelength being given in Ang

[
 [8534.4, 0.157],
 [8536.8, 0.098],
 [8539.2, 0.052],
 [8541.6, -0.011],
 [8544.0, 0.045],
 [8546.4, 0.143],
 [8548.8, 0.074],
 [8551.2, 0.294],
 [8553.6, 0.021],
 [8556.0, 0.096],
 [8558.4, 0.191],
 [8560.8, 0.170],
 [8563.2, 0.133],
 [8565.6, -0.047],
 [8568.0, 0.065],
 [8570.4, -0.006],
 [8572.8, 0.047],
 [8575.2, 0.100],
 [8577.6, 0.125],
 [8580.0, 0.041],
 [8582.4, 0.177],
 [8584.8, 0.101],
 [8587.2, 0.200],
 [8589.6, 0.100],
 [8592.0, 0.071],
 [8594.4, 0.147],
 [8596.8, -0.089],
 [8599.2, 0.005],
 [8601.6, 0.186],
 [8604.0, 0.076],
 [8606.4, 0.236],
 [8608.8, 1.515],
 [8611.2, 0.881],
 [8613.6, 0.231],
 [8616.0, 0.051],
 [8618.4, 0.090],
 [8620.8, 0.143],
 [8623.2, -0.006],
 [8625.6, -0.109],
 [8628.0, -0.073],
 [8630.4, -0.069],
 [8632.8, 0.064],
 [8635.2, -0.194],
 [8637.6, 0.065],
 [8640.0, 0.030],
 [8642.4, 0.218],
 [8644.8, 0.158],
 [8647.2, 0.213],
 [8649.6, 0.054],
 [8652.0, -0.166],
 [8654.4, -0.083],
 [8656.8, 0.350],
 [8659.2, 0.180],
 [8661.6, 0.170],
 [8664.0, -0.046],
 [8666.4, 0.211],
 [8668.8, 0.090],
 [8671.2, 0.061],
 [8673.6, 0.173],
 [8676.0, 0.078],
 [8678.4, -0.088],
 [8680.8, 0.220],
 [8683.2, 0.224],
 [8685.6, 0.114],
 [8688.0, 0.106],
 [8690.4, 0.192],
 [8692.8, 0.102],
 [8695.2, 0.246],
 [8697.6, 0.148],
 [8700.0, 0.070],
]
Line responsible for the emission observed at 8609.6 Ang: H-beta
